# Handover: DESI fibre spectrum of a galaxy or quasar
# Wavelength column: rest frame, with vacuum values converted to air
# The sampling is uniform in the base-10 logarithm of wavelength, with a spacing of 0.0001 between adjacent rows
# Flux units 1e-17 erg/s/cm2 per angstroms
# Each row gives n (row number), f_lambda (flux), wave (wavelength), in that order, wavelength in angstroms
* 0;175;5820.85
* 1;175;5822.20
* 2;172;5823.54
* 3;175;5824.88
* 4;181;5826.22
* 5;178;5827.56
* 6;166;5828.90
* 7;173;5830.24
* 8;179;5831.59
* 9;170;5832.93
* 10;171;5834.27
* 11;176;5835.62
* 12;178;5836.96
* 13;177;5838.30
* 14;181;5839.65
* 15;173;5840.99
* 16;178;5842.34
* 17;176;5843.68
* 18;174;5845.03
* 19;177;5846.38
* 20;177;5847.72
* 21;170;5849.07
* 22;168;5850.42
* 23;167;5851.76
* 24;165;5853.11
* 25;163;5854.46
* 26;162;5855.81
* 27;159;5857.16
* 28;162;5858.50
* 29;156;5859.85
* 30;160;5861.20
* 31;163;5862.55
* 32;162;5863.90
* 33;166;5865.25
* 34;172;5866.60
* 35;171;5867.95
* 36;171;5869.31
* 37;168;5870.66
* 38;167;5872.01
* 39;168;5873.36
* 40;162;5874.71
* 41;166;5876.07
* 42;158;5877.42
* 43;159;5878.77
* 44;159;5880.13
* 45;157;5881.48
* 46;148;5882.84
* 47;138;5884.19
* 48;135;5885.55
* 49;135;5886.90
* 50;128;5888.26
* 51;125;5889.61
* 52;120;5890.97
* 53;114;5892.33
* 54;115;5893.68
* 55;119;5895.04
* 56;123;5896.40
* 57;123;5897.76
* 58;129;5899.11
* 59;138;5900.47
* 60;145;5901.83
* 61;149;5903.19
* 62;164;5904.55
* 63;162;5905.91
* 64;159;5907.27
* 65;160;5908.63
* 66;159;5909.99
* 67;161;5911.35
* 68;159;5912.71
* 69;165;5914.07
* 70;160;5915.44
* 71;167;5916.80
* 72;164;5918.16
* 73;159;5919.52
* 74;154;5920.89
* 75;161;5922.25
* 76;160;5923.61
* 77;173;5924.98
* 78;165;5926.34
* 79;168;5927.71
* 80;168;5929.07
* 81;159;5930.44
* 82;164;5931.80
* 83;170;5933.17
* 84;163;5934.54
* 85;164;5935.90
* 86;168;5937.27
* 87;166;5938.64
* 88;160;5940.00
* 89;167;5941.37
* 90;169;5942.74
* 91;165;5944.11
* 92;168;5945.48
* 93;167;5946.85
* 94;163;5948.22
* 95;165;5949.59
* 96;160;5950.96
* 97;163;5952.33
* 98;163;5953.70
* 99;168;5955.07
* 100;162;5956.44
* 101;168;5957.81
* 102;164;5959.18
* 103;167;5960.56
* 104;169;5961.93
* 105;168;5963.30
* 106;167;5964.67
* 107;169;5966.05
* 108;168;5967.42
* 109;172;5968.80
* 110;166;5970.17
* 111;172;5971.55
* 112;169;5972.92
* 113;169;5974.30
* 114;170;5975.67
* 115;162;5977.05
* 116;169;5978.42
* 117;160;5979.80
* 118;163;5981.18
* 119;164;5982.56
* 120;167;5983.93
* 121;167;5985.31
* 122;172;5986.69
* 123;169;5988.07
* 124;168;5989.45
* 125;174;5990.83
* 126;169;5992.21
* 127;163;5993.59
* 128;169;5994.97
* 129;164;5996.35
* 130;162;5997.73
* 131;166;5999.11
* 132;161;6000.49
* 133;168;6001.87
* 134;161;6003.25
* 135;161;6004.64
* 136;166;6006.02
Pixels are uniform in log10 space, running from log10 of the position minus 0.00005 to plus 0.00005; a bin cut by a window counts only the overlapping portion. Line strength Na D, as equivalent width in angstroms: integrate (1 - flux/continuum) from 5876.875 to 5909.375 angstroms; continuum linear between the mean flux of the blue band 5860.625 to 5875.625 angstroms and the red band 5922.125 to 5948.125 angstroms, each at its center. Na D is 5.1 angstroms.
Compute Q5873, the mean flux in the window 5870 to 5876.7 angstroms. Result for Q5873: 166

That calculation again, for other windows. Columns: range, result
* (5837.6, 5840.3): 179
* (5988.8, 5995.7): 169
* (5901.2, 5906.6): 155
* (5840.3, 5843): 176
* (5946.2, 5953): 164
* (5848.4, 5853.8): 167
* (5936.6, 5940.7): 165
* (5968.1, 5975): 170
